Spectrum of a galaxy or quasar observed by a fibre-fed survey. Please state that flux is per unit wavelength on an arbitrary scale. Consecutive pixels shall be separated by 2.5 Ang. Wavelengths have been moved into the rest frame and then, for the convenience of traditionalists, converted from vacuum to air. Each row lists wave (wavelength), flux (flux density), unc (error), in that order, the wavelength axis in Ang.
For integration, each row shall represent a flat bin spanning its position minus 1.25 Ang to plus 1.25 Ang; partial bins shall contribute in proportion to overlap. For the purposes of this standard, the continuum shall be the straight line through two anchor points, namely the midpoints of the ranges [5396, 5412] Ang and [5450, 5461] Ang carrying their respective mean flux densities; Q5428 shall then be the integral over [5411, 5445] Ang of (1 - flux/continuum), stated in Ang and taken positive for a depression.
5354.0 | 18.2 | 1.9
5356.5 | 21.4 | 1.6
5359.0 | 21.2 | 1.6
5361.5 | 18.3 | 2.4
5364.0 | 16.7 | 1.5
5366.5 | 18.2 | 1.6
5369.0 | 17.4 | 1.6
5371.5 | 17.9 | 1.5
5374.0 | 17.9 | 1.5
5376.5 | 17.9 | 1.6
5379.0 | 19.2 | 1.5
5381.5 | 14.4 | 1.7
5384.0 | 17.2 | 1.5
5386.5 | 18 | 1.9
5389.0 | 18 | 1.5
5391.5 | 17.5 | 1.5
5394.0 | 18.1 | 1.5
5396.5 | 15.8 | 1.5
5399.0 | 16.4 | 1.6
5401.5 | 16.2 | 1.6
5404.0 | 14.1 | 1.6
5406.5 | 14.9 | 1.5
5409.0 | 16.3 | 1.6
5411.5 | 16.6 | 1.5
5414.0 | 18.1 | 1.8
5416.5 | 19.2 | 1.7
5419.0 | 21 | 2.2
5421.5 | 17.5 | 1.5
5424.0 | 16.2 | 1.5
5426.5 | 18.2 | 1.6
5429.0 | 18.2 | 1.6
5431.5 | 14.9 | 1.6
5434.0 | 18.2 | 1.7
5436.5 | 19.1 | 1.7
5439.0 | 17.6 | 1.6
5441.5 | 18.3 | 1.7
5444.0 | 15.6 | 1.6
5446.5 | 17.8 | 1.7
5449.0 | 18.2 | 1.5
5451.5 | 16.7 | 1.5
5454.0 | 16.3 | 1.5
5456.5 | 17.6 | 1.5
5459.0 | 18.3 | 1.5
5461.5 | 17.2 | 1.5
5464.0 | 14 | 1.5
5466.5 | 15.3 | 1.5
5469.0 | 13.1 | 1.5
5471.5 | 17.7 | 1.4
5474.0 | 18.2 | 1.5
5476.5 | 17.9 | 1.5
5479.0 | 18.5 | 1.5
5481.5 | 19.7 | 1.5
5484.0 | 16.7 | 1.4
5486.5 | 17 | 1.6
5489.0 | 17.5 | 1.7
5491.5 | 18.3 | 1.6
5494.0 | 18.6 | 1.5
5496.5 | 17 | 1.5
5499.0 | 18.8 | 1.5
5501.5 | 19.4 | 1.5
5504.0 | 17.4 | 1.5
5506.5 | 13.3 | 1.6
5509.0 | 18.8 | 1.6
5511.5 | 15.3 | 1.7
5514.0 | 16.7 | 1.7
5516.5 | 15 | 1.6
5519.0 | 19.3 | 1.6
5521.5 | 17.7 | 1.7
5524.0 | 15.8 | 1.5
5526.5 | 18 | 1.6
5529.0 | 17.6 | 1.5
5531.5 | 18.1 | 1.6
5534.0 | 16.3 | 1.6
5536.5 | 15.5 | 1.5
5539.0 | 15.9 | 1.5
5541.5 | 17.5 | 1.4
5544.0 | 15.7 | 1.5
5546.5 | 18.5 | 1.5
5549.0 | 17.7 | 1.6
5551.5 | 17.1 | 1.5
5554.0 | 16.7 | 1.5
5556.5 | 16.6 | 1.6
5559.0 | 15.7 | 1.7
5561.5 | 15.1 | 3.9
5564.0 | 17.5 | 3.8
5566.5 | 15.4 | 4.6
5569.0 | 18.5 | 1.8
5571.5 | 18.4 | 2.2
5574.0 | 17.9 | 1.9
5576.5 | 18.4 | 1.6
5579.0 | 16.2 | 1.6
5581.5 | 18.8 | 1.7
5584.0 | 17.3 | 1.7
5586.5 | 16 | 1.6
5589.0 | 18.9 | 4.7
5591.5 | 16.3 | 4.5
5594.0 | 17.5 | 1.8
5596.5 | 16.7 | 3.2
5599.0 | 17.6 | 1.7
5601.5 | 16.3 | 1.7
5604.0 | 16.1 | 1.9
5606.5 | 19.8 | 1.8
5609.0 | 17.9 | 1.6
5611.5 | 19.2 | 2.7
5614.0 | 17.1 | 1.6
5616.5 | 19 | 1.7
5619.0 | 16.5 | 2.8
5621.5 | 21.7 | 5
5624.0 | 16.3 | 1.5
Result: -2.9 Ang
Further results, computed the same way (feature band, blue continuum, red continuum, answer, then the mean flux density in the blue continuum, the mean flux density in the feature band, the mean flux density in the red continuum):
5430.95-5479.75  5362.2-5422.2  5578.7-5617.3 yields 0.9 Ang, 17.3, 17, 17.6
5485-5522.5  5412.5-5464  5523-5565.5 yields -0.5 Ang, 17.6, 17.3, 16.8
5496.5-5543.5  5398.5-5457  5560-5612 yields 0.9 Ang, 17.2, 17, 17.4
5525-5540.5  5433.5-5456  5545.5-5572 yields 0.2 Ang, 17.5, 16.9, 17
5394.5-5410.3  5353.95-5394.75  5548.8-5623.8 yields 2.0 Ang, 18.1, 15.7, 17.4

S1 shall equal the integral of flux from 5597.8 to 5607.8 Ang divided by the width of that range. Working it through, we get 17.5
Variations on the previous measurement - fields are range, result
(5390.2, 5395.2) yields 17.8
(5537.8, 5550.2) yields 17.1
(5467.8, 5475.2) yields 16.3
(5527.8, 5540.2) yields 16.7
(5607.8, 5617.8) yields 18.3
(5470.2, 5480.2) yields 18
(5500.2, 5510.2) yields 17.2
